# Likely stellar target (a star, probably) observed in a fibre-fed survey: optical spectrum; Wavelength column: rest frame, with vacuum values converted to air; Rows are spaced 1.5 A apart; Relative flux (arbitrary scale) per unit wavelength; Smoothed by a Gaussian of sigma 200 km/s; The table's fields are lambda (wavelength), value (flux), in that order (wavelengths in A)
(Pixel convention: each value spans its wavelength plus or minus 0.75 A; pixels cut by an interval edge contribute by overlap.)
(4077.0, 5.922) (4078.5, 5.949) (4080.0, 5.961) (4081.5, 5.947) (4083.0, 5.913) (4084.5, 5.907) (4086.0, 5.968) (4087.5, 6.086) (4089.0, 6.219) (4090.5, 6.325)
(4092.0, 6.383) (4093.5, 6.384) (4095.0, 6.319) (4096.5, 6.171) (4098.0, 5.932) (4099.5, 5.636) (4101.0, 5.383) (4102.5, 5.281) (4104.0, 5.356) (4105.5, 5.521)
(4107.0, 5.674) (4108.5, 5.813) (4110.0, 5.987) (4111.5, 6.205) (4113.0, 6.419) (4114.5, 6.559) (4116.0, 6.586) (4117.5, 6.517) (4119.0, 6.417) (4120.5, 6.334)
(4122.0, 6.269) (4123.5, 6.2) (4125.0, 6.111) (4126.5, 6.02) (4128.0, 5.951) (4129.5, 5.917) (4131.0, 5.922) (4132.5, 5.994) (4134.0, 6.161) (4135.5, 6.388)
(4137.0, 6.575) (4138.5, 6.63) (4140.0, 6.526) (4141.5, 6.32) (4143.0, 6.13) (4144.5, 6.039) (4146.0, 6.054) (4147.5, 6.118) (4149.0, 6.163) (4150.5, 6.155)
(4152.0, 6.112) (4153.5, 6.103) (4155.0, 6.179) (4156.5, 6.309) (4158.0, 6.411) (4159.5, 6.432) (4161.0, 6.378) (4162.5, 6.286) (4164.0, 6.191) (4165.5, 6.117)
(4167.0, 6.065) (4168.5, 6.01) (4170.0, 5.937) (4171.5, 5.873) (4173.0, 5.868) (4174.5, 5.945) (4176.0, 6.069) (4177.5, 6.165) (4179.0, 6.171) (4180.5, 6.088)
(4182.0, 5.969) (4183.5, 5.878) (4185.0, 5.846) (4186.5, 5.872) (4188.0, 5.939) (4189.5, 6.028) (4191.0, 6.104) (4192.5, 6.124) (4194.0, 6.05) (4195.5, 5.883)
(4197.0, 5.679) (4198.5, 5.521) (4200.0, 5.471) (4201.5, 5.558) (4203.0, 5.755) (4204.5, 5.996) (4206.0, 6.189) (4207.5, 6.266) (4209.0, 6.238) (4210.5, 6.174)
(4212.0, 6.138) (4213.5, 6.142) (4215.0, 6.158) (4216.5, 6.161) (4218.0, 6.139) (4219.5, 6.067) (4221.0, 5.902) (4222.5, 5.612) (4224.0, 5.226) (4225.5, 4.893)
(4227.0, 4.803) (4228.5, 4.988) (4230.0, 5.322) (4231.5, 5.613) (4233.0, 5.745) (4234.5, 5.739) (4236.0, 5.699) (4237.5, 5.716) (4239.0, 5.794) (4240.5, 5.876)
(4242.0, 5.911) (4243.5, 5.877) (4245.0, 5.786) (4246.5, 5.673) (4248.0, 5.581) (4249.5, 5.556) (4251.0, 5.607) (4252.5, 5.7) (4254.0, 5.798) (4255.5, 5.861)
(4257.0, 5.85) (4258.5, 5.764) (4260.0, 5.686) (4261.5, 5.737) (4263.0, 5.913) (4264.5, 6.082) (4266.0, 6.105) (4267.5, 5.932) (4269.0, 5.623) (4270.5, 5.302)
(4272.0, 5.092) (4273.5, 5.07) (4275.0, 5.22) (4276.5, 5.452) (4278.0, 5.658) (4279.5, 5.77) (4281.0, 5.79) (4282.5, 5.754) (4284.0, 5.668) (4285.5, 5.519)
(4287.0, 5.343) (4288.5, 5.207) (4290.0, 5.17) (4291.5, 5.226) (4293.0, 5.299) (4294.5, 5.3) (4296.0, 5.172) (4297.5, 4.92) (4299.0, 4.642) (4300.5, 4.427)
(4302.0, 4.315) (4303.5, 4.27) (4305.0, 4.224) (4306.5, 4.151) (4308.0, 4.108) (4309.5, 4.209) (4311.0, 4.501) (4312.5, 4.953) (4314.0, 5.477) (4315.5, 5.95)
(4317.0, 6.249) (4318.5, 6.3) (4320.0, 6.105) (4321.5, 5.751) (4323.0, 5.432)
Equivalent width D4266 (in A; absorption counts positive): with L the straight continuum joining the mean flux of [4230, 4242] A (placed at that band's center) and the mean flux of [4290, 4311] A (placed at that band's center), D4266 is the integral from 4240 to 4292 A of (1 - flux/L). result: -4.1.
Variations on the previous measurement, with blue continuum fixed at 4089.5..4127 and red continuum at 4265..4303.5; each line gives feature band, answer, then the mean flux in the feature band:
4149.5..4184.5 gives -1.8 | 6.12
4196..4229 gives -1.0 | 5.78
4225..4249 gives -0.3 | 5.57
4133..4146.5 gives -0.9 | 6.31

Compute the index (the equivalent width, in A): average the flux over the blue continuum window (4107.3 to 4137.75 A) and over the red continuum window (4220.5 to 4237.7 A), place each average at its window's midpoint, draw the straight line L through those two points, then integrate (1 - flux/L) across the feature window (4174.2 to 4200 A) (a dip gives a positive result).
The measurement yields -1.0 A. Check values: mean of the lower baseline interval 6.21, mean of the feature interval 5.95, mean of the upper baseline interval 5.42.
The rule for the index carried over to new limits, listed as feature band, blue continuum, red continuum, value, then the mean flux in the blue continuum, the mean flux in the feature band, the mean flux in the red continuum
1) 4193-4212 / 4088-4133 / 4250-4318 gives -0.8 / 6.06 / 5.91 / 5.32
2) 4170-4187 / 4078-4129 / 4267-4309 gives -0.9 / 6.05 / 5.98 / 5.12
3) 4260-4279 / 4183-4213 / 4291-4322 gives -1.0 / 5.94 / 5.6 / 5.02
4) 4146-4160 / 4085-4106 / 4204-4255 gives -0.8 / 5.93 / 6.21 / 5.77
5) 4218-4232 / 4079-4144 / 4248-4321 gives 0.5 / 6.1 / 5.42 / 5.36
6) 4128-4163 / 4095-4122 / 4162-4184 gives -1.2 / 6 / 6.22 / 6.04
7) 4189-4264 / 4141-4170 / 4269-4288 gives -0.1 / 6.18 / 5.78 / 5.47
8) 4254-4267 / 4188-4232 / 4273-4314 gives -1.3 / 5.8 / 5.87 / 5.02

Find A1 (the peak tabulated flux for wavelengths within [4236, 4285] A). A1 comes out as 6.105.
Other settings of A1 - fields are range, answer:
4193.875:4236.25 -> 6.266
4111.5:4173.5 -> 6.63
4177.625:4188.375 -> 6.171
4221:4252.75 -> 5.911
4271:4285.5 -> 5.79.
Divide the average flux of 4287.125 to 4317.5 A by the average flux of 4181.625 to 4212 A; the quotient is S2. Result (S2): 0.82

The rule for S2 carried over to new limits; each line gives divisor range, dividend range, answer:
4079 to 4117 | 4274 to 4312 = 0.84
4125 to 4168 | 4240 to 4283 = 0.92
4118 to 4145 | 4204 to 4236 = 0.93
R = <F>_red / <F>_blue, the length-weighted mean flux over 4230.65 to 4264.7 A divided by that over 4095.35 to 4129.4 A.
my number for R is 0.96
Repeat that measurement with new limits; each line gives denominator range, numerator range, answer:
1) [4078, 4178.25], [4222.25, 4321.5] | 0.89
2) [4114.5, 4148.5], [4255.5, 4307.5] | 0.85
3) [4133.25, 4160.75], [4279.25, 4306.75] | 0.81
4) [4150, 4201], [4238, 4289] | 0.94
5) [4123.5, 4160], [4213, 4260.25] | 0.92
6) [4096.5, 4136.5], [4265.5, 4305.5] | 0.87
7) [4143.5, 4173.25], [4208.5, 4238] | 0.93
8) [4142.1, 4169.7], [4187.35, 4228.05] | 0.95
